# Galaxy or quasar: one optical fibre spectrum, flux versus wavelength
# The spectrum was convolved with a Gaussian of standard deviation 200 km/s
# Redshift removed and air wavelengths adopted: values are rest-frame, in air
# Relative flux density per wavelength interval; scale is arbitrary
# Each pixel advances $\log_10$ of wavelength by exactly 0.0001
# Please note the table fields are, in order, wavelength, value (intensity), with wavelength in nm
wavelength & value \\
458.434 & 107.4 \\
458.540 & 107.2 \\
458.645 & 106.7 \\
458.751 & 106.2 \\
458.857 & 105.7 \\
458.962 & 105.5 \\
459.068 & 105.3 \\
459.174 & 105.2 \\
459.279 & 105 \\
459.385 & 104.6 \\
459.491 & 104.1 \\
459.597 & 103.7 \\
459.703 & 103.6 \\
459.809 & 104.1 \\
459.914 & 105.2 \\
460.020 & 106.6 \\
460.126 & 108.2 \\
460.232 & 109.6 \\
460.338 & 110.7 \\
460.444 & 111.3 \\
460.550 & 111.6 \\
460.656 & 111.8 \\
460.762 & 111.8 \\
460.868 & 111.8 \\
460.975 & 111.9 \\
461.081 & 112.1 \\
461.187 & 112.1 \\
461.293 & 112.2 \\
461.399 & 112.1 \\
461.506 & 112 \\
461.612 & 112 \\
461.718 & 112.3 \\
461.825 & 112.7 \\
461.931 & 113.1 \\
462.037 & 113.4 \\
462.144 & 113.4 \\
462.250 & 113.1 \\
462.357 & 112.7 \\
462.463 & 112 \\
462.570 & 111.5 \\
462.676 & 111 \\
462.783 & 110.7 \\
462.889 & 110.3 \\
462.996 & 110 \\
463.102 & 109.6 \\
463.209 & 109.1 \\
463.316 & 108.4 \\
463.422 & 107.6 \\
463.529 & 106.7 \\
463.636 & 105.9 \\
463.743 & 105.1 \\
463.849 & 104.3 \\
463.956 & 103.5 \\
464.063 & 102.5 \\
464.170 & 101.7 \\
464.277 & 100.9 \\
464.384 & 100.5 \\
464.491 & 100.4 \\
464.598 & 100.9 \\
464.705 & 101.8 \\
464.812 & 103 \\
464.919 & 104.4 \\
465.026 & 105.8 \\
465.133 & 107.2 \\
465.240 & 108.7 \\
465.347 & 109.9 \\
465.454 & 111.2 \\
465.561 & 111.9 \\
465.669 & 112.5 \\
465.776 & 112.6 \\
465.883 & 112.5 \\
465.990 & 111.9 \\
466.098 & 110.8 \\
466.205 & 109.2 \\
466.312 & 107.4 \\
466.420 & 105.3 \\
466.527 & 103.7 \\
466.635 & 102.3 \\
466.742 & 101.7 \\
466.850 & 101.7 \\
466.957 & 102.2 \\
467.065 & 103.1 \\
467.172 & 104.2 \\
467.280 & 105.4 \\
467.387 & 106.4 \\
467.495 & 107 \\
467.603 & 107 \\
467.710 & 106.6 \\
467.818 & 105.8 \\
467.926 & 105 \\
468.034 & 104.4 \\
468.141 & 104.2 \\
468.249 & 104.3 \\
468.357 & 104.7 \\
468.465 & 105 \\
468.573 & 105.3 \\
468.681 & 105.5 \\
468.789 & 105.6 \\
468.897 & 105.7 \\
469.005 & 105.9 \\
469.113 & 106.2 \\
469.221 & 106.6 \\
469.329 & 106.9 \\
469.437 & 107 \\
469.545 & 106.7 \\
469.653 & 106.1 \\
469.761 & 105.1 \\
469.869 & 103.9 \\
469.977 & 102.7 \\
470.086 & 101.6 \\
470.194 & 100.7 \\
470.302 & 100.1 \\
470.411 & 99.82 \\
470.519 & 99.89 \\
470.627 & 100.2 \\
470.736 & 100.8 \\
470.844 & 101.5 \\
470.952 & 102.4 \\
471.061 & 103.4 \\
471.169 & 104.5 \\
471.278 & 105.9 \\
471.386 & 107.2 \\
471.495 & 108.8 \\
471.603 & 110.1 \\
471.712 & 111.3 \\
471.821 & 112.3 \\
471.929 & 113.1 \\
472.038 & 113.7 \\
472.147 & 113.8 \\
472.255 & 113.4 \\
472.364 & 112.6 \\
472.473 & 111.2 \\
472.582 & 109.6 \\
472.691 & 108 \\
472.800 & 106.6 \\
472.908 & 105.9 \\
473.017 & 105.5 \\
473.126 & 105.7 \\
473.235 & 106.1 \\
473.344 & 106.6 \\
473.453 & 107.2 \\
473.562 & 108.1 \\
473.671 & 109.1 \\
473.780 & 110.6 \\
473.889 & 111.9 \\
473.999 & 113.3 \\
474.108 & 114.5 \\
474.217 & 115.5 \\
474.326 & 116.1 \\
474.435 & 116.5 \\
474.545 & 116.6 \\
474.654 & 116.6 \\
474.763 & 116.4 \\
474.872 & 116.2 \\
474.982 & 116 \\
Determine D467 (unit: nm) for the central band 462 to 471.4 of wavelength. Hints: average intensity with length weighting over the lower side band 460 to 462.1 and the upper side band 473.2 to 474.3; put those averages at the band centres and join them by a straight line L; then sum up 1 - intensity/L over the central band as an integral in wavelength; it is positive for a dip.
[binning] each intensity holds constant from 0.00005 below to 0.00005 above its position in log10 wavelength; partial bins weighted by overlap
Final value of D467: 0.44 nm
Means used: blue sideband 112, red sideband 111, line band 106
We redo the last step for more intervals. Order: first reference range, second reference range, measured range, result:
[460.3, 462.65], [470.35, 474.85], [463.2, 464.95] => 0.12 nm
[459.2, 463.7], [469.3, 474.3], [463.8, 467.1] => 0.09 nm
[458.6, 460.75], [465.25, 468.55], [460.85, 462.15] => -0.07 nm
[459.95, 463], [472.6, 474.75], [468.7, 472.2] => 0.17 nm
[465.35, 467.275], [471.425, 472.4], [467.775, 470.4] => 0.12 nm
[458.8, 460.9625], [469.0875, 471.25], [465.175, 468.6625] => -0.07 nm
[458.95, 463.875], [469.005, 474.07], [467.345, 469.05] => 0.03 nm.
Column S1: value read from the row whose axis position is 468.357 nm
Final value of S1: 104.7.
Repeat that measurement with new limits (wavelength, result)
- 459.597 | 103.7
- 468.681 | 105.5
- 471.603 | 110.1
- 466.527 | 103.7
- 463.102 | 109.6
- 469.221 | 106.6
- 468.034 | 104.4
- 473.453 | 107.2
